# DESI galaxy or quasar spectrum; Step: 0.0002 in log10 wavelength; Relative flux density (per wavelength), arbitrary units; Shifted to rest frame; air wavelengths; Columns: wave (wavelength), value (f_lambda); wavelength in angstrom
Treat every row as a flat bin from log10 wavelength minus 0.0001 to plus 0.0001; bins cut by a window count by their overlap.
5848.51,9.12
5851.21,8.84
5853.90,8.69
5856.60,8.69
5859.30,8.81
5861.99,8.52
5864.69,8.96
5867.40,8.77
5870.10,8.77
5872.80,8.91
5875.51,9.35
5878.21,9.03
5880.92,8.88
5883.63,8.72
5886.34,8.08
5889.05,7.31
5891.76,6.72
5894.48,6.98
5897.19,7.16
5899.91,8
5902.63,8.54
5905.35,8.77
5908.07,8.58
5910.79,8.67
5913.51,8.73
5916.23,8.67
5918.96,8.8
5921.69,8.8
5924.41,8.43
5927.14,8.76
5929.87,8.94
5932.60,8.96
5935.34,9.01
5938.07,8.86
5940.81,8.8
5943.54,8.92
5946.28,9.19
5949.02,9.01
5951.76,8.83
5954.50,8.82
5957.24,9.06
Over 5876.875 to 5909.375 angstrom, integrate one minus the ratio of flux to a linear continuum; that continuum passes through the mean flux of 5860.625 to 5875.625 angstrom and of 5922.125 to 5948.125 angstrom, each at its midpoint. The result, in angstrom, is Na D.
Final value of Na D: 2.9 angstrom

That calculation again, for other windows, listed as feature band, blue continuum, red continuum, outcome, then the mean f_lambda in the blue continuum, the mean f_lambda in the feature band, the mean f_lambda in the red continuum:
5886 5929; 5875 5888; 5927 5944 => 3.0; 8.74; 8.2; 8.9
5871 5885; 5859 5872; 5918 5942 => -0.3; 8.77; 8.97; 8.82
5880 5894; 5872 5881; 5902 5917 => 1.7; 9.07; 7.85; 8.67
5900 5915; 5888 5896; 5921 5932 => -1.6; 7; 8.61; 8.75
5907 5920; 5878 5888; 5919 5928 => 0.0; 8.59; 8.69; 8.68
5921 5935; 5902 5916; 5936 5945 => 0.0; 8.67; 8.79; 8.88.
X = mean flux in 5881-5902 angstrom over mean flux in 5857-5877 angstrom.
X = 0.87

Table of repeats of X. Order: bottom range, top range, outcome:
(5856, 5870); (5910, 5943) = 1.00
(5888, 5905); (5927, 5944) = 1.18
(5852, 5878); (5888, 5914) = 0.90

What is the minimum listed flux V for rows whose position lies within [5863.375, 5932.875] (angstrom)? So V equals 6.72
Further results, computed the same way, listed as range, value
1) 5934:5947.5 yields 8.8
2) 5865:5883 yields 8.77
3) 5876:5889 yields 8.08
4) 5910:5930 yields 8.43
